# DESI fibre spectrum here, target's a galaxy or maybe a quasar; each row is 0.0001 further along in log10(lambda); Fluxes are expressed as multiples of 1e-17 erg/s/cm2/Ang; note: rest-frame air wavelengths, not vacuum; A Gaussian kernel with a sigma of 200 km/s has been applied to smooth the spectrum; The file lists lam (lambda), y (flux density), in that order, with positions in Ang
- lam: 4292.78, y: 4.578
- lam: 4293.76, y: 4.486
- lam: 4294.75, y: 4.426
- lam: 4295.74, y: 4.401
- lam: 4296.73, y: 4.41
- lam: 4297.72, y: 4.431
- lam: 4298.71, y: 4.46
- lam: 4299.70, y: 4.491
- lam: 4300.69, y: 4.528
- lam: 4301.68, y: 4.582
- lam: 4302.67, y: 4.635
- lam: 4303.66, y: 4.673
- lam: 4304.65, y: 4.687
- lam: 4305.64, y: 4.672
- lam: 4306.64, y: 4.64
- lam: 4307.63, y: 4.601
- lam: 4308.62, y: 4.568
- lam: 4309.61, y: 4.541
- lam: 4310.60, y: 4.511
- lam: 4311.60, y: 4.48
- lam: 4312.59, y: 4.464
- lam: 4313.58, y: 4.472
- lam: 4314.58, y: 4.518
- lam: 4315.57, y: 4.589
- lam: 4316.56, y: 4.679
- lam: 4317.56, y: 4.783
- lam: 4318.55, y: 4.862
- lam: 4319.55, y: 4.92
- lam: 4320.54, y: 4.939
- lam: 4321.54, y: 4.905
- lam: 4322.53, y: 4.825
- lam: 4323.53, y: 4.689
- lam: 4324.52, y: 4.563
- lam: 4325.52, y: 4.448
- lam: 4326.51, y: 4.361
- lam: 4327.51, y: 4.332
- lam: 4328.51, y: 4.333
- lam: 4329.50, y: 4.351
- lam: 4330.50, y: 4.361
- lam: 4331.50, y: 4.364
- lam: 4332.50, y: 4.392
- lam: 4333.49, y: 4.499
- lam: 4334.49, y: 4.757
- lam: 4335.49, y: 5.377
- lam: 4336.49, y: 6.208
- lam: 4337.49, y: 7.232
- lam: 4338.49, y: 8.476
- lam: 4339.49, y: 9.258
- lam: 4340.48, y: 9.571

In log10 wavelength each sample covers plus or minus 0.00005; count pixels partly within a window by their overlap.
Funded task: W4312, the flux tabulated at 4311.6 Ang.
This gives 4.48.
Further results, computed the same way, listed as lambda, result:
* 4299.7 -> 4.491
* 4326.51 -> 4.361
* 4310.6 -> 4.511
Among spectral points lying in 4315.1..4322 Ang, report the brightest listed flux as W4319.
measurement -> 4.939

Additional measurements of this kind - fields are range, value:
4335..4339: 8.476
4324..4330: 4.563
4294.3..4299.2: 4.46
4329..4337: 6.208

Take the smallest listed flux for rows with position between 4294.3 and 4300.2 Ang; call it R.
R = 4.401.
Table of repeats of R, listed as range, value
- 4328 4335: 4.333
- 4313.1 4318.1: 4.472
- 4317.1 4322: 4.783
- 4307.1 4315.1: 4.464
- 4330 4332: 4.361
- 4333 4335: 4.499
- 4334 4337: 4.757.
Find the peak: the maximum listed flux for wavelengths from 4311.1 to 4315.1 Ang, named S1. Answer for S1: 4.518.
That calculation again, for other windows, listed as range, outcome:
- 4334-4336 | 5.377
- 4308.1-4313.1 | 4.568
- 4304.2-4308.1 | 4.687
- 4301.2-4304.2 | 4.673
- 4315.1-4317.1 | 4.679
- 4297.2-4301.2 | 4.528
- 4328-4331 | 4.361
